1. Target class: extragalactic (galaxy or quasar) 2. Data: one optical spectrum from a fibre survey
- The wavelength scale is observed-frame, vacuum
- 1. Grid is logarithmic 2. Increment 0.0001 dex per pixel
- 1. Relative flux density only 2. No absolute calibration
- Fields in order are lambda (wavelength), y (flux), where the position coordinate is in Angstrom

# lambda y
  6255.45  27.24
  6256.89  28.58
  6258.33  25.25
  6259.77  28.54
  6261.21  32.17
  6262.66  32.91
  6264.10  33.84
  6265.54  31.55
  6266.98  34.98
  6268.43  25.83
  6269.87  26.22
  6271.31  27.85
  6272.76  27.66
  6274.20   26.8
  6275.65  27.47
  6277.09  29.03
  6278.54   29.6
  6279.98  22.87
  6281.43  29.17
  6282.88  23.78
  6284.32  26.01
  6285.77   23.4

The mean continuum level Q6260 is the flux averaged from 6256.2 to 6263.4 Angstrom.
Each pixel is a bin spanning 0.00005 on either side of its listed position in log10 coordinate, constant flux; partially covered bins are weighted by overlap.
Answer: 29.5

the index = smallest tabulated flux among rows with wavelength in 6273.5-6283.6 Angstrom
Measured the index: 22.87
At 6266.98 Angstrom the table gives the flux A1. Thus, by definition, 34.98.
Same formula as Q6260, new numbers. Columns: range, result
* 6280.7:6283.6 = 26.4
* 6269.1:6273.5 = 27.3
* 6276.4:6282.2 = 27.6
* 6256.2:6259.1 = 26.9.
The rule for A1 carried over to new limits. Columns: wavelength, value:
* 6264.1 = 33.84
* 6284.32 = 26.01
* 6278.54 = 29.6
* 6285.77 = 23.4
